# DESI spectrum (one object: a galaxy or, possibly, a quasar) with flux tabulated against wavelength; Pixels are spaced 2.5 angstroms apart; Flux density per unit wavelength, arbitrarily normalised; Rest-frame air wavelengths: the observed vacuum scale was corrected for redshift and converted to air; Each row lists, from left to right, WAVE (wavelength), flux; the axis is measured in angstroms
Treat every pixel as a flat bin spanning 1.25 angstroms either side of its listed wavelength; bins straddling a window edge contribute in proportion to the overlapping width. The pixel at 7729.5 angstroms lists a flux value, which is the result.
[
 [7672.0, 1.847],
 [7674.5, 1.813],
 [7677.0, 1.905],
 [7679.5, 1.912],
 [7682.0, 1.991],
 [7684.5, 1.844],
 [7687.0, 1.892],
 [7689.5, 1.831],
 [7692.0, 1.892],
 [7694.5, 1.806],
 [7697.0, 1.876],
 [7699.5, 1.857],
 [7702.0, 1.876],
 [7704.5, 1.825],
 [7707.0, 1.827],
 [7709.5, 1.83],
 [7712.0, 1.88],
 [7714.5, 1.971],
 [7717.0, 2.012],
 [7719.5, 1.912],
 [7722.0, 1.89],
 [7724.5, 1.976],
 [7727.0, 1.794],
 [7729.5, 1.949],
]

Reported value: 1.949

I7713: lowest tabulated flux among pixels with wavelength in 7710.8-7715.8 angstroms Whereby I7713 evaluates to 1.88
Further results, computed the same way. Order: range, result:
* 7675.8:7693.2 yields 1.831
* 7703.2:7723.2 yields 1.825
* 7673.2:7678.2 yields 1.813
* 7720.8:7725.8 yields 1.89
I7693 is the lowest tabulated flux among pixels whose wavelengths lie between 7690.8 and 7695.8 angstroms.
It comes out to 1.806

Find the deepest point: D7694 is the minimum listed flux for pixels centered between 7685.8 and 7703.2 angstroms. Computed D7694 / 1.806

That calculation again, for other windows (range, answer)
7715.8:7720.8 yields 1.912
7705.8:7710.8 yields 1.827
